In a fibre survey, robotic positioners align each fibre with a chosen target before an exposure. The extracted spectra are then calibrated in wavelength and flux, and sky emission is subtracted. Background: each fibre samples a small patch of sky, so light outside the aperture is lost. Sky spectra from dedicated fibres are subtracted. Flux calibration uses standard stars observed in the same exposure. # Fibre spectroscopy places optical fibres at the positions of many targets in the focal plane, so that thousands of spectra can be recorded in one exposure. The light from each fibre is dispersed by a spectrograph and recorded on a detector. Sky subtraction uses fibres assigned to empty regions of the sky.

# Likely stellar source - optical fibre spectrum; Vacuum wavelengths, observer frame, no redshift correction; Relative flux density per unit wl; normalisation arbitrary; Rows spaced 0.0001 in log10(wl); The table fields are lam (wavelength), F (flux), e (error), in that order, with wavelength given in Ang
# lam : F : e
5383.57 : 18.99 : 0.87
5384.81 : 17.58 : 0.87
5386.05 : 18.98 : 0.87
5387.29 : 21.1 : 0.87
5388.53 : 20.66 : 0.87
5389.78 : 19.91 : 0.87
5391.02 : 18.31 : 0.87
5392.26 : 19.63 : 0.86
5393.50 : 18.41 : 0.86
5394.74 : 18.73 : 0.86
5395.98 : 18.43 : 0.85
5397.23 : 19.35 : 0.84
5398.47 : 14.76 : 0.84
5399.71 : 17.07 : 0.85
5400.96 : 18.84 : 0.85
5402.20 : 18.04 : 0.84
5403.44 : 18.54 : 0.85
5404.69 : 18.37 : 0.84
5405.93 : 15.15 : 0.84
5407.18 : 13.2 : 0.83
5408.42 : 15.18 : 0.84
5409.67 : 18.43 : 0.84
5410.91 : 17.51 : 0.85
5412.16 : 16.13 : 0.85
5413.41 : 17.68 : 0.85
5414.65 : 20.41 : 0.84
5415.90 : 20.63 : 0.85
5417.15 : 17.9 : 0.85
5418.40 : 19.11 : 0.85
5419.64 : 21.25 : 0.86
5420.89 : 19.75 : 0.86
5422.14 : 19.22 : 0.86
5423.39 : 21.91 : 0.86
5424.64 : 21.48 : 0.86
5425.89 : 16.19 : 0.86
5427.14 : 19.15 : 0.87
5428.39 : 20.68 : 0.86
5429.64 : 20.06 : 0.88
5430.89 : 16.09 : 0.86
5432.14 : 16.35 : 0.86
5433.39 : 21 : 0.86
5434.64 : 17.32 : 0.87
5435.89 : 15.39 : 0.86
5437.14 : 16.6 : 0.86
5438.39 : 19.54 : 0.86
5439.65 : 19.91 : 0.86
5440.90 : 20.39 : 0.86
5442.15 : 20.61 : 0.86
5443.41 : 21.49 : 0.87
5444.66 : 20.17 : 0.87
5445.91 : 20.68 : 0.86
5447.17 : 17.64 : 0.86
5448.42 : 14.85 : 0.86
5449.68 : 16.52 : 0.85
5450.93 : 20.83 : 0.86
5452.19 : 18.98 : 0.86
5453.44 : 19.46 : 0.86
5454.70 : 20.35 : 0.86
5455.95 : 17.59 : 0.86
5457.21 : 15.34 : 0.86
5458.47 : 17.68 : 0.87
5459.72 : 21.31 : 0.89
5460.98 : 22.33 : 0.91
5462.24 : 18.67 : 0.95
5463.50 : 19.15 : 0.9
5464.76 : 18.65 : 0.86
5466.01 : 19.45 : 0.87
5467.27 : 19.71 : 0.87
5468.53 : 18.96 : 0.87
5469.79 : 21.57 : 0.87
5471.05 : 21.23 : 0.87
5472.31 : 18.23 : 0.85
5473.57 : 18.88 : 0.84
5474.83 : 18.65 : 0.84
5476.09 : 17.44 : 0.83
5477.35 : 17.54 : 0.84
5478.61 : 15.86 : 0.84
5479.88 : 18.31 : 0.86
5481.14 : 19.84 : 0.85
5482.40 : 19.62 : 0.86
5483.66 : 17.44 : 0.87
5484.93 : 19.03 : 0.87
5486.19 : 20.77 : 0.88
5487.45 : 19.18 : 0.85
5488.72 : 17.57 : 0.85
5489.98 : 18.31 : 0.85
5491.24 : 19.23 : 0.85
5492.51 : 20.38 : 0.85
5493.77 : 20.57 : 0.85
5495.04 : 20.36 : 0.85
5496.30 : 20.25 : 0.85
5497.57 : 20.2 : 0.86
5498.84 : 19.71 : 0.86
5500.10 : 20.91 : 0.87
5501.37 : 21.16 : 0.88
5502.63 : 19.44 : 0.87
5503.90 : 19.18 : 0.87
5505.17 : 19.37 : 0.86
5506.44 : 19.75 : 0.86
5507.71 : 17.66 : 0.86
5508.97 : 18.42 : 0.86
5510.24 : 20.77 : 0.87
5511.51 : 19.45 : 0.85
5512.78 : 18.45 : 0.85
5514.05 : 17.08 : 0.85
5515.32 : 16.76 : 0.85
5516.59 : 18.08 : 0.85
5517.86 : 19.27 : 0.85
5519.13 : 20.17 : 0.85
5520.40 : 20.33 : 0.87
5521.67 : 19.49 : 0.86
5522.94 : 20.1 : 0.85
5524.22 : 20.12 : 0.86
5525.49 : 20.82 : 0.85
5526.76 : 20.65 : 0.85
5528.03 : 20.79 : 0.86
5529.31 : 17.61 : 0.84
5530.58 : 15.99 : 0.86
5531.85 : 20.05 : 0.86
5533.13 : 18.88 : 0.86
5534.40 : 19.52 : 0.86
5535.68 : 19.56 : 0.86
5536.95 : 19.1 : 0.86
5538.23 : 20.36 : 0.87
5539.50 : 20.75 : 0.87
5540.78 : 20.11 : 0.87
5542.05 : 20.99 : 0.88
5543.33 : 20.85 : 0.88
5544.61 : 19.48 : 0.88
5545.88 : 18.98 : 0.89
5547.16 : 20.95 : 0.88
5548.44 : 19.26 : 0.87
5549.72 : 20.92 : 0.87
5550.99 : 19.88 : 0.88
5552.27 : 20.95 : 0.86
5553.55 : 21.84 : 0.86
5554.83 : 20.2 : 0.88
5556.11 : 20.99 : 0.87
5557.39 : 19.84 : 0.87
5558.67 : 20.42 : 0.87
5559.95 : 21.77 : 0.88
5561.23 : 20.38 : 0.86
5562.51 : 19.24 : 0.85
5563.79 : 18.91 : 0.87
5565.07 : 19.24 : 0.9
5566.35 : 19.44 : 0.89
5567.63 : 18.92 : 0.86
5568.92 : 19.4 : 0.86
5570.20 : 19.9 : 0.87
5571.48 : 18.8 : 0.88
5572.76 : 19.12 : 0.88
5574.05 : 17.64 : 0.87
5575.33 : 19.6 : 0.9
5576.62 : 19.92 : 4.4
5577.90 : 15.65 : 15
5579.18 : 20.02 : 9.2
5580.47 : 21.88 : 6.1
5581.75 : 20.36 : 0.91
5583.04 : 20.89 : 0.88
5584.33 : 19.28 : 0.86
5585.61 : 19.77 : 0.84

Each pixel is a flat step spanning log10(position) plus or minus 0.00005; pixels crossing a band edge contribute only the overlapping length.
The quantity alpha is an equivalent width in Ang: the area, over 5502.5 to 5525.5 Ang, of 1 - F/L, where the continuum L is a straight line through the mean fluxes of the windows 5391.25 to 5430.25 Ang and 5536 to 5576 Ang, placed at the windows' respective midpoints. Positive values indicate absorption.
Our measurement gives 0.4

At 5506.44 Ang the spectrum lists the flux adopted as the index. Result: 19.75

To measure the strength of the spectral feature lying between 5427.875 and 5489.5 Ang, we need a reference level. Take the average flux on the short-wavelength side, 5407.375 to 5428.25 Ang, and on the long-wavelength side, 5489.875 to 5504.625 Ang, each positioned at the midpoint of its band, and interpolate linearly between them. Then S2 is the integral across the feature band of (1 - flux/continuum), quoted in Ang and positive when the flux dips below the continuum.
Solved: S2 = 1.8 Ang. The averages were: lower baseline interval 18.8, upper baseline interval 20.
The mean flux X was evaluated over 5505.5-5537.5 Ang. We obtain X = 19.2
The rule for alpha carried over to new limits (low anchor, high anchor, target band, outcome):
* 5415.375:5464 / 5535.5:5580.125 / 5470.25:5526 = 0.6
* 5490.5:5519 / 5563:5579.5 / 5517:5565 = -2.0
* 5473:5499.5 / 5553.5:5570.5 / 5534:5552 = -0.3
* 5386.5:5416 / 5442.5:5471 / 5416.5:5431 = -0.8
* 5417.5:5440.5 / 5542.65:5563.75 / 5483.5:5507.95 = 0.1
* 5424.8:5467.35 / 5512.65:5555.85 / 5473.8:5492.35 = 0.6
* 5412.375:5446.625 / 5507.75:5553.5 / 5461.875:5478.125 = 0.3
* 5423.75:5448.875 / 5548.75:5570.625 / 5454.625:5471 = -0.2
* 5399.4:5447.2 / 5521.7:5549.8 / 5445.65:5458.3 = 0.5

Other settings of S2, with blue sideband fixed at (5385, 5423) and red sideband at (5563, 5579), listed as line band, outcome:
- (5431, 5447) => -0.43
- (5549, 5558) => -0.85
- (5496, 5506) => -0.71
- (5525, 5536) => -0.30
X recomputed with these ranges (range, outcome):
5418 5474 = 19.2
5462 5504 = 19.3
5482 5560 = 19.7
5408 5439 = 18.6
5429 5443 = 18.5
